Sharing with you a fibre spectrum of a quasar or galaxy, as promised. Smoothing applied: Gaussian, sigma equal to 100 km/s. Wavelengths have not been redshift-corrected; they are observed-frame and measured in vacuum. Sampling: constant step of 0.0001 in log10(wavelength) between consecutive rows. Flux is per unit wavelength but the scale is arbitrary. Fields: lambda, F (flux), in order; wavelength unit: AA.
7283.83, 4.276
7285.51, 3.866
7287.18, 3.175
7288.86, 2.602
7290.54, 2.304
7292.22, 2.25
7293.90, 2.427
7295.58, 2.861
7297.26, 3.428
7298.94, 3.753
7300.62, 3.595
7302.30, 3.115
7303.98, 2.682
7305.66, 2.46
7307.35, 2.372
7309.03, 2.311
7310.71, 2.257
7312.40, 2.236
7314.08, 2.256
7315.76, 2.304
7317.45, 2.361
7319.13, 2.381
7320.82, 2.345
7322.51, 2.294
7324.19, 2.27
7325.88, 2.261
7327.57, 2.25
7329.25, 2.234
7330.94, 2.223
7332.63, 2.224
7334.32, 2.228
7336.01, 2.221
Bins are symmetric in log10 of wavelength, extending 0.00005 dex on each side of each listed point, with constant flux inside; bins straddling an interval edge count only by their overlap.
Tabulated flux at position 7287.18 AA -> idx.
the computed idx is 3.175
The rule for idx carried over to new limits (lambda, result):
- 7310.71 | 2.257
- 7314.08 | 2.256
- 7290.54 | 2.304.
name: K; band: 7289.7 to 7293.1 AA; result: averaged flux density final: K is 2.28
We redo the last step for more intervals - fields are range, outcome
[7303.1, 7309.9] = 2.46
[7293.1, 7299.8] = 3.12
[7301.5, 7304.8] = 2.9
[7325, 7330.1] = 2.25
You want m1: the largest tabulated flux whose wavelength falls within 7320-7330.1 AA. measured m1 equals 2.345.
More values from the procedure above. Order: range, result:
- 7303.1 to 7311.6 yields 2.682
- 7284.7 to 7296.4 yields 3.866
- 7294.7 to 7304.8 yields 3.753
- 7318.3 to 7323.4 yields 2.381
